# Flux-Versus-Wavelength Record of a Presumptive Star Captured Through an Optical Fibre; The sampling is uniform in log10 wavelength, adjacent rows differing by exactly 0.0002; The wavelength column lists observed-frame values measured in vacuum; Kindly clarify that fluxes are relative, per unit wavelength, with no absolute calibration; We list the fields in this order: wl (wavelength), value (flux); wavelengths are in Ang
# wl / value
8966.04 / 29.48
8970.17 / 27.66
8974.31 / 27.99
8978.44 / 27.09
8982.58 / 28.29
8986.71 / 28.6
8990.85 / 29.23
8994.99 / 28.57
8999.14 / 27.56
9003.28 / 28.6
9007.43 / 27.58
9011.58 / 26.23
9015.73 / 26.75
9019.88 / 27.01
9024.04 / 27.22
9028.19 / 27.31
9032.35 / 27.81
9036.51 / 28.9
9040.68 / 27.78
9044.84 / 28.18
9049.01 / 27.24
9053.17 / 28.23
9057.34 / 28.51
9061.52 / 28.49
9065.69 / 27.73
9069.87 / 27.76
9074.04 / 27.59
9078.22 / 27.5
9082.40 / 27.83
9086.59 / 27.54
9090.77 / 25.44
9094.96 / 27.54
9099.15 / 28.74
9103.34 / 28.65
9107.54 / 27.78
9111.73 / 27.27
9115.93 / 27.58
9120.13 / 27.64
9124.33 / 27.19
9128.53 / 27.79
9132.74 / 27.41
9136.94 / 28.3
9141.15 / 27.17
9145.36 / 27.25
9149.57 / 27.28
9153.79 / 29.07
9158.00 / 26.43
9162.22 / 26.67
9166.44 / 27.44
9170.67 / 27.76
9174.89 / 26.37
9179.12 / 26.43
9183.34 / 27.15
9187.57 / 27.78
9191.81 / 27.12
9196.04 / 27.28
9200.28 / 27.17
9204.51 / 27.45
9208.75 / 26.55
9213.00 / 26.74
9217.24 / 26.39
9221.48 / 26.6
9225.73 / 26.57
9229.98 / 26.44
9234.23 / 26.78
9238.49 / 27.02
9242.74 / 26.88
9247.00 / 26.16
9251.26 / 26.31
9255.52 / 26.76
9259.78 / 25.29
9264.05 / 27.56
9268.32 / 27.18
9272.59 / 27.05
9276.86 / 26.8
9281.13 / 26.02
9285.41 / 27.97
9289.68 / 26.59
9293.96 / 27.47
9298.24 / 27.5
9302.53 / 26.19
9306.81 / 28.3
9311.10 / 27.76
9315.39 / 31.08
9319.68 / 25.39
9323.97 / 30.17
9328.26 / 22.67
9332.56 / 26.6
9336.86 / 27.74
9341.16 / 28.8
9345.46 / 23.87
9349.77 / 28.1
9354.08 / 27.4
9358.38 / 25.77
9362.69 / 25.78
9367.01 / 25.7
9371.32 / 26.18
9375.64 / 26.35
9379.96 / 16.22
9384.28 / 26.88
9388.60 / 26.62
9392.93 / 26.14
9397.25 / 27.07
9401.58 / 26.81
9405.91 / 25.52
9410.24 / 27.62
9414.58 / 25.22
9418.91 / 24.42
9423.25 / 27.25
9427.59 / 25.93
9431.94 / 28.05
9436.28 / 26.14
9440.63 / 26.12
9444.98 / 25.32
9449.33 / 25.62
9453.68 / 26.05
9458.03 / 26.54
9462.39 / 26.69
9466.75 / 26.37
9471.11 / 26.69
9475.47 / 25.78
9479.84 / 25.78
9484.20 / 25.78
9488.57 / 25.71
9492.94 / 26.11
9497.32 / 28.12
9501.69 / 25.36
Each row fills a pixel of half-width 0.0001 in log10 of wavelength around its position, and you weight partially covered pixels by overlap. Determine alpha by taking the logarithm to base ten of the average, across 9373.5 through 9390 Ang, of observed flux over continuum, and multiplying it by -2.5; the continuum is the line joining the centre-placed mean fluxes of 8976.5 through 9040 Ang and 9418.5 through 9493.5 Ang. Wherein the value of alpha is 0.11 mag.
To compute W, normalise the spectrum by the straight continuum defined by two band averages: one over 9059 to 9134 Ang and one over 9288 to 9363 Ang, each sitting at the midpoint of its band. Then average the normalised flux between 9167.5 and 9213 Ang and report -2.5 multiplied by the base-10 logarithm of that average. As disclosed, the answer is 0.01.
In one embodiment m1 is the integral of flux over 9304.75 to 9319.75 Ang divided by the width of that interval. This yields 28.5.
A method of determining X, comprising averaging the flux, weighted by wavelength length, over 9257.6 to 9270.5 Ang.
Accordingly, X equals 26.7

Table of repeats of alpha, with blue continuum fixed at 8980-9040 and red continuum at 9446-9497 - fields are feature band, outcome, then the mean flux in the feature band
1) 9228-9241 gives 0.01 mag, 26.8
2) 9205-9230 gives 0.02 mag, 26.6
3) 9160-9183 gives 0.01 mag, 26.9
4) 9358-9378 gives 0.03 mag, 25.9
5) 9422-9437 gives -0.02 mag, 26.9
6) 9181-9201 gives -0.01 mag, 27.3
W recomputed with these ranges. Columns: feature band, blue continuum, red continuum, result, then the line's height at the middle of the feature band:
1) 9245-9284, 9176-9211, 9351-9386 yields -0.01 mag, 26.3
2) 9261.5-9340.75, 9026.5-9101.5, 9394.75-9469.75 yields -0.02 mag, 26.8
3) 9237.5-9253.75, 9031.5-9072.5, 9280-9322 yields 0.04 mag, 27.6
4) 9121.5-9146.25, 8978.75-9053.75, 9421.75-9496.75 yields -0.01 mag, 27.4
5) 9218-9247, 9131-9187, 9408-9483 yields 0.01 mag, 27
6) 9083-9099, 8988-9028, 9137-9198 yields 0.01 mag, 27.4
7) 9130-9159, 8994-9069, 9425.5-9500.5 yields -0.01 mag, 27.4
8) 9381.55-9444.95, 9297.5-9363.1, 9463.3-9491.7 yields 0.01 mag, 26.5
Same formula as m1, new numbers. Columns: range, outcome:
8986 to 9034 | 27.7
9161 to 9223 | 27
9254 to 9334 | 27.1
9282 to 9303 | 27.1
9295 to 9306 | 27.1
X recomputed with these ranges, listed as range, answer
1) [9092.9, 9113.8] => 28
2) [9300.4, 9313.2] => 27.4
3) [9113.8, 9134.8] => 27.5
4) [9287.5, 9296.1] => 27.1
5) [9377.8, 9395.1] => 24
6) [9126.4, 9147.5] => 27.6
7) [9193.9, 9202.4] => 27.2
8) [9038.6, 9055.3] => 27.9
